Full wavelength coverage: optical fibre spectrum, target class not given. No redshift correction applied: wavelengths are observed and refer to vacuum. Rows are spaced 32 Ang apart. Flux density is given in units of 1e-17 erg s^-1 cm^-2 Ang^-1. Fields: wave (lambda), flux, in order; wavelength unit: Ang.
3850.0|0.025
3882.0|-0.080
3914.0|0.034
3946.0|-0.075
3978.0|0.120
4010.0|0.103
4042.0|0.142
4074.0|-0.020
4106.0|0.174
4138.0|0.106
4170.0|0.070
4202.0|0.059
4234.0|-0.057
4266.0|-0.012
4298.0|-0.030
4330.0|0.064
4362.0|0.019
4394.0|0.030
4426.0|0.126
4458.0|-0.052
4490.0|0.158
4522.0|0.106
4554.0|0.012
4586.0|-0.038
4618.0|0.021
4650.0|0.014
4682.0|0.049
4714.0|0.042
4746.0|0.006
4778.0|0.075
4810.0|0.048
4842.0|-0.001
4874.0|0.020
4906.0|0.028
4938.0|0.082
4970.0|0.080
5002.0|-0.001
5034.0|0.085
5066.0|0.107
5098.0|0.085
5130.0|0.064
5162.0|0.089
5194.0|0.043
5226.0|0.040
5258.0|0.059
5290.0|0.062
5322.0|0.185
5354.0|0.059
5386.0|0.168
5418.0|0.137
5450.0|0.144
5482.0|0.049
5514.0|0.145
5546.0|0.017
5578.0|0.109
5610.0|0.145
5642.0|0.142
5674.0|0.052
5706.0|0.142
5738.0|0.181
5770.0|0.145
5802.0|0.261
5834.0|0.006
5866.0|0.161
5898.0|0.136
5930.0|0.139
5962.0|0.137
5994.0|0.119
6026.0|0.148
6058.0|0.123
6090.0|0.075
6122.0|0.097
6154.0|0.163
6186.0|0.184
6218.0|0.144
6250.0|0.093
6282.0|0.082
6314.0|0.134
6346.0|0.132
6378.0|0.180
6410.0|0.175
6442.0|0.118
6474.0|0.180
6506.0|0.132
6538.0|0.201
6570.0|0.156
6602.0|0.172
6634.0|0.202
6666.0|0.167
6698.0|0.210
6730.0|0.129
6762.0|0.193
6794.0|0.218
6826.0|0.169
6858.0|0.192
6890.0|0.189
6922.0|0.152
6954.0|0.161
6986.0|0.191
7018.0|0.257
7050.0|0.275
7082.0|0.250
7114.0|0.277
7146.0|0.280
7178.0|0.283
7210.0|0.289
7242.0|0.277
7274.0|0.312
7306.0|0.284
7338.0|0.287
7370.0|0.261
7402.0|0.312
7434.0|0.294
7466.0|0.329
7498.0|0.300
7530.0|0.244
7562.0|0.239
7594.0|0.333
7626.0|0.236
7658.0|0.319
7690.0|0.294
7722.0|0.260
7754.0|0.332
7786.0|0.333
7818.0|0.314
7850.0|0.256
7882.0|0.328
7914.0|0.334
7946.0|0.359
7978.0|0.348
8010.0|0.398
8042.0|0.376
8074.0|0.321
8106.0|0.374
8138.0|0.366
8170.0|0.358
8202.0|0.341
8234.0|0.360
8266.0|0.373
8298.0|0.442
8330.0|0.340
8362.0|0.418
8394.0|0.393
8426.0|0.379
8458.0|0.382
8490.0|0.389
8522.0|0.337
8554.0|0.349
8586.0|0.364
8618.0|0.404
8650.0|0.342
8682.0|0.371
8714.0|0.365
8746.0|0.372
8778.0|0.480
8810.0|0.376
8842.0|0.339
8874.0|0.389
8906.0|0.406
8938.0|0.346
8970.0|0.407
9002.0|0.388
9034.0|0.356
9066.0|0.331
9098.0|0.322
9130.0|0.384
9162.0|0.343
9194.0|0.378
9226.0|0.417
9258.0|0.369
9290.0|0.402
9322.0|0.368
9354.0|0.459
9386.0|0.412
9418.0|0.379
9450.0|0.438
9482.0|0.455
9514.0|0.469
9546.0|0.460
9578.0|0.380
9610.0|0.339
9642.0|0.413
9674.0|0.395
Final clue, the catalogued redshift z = 0.755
